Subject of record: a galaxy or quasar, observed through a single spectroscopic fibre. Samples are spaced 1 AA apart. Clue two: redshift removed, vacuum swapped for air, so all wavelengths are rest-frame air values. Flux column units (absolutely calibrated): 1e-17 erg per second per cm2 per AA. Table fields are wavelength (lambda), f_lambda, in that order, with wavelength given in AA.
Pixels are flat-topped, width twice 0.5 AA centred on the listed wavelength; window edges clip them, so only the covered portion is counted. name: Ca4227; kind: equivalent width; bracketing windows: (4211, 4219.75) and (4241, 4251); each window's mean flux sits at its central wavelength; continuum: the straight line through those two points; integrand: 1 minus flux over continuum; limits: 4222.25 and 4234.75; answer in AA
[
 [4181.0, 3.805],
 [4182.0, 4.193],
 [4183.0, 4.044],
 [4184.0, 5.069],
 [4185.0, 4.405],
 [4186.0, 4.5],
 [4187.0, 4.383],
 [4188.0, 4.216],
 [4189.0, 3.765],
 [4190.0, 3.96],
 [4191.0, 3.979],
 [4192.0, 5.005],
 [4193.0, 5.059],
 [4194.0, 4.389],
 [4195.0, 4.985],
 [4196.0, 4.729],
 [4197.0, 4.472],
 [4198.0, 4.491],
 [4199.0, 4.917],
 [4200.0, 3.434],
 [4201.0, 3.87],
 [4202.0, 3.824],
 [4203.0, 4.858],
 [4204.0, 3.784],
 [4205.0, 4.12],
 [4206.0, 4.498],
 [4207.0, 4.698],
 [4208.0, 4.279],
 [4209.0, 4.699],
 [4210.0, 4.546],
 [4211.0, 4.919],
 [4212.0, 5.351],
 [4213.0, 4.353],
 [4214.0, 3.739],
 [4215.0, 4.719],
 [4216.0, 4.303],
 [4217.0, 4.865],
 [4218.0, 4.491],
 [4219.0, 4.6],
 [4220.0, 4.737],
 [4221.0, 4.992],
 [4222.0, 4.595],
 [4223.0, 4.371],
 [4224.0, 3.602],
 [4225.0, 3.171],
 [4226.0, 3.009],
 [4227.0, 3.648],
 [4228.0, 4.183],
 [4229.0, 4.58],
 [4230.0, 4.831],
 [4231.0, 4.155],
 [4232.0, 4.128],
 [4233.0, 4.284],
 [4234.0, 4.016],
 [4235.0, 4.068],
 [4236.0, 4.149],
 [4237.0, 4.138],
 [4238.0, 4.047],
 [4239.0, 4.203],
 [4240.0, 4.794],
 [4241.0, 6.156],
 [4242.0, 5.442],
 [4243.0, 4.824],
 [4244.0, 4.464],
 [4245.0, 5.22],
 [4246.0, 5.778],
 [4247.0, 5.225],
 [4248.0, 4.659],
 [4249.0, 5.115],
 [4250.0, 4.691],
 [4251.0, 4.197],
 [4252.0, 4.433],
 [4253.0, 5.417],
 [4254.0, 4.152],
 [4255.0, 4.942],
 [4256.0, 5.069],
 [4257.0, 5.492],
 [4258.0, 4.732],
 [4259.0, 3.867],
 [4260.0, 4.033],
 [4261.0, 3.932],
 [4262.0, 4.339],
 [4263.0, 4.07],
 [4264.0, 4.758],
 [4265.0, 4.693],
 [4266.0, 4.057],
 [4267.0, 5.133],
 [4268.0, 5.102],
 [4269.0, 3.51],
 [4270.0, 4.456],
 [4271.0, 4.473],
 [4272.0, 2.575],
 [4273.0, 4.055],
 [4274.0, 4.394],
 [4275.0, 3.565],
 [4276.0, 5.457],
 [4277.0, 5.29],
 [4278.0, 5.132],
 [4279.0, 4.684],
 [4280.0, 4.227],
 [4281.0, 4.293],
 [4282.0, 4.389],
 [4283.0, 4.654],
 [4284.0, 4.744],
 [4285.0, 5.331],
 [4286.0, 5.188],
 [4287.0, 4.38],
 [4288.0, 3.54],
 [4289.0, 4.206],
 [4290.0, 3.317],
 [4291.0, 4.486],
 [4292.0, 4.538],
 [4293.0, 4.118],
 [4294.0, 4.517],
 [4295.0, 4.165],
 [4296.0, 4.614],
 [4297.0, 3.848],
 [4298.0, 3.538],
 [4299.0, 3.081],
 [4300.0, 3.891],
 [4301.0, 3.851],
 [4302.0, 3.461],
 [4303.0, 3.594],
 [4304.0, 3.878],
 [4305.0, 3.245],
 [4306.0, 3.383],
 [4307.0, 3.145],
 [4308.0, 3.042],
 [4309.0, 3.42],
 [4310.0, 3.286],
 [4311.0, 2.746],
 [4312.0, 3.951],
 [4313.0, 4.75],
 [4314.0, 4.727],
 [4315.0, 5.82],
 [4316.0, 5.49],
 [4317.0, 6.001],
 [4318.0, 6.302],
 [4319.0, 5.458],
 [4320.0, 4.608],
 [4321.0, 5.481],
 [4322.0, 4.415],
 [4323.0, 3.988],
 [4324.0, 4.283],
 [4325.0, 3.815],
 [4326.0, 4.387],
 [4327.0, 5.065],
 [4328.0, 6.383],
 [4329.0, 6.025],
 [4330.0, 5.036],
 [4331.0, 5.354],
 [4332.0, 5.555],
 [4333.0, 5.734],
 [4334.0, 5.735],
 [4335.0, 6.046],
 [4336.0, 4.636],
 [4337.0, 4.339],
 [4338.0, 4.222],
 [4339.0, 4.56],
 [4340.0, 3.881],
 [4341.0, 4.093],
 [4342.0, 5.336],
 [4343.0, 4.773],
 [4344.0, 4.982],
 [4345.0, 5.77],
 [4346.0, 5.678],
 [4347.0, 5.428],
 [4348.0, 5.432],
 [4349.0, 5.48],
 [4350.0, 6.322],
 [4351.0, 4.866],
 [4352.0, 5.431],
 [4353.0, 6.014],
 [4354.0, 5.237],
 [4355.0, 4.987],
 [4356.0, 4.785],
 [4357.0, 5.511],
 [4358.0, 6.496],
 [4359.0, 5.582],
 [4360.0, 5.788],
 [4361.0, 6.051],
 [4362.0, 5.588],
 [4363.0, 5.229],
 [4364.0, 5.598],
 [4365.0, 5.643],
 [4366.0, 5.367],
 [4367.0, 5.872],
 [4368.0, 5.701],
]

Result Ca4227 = 2.0 AA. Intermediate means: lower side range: 4.58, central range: 4.01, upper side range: 5.06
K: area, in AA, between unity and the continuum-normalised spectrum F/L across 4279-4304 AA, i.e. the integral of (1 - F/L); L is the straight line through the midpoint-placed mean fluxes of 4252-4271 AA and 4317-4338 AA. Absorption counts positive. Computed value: 3.3 AA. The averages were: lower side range 4.54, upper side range 5.13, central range 4.17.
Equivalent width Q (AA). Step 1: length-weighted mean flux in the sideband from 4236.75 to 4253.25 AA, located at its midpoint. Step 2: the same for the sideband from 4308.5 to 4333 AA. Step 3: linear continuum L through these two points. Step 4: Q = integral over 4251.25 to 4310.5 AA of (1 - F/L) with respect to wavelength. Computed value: 7.87 AA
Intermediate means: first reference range 4.87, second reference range 4.87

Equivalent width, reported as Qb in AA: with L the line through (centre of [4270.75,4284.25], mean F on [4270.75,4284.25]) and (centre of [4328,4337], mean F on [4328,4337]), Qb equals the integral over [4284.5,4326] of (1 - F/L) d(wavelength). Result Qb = 6.20 AA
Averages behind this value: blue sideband 4.42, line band 4.22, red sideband 5.5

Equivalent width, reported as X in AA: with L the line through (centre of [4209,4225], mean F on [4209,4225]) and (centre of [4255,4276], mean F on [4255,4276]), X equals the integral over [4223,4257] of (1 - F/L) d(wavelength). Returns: -0.7 AA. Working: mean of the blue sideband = 4.51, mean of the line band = 4.52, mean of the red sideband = 4.36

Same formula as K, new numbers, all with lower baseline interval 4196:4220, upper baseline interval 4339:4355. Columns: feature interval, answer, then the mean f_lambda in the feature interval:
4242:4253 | -0.6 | 4.91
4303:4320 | 2.5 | 4.28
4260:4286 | 1.9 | 4.46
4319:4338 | 0.3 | 5.04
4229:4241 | 0.6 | 4.35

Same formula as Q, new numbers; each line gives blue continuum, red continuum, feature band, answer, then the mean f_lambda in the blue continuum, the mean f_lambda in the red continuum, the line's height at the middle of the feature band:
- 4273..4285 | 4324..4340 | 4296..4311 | 4.2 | 4.63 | 5.06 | 4.83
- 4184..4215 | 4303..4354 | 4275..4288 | -0.1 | 4.42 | 4.83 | 4.68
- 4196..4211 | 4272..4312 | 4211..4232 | -0.2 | 4.35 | 4.05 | 4.29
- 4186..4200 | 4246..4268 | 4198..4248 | 1.1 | 4.45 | 4.66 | 4.55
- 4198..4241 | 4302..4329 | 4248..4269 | -1.1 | 4.32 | 4.42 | 4.36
